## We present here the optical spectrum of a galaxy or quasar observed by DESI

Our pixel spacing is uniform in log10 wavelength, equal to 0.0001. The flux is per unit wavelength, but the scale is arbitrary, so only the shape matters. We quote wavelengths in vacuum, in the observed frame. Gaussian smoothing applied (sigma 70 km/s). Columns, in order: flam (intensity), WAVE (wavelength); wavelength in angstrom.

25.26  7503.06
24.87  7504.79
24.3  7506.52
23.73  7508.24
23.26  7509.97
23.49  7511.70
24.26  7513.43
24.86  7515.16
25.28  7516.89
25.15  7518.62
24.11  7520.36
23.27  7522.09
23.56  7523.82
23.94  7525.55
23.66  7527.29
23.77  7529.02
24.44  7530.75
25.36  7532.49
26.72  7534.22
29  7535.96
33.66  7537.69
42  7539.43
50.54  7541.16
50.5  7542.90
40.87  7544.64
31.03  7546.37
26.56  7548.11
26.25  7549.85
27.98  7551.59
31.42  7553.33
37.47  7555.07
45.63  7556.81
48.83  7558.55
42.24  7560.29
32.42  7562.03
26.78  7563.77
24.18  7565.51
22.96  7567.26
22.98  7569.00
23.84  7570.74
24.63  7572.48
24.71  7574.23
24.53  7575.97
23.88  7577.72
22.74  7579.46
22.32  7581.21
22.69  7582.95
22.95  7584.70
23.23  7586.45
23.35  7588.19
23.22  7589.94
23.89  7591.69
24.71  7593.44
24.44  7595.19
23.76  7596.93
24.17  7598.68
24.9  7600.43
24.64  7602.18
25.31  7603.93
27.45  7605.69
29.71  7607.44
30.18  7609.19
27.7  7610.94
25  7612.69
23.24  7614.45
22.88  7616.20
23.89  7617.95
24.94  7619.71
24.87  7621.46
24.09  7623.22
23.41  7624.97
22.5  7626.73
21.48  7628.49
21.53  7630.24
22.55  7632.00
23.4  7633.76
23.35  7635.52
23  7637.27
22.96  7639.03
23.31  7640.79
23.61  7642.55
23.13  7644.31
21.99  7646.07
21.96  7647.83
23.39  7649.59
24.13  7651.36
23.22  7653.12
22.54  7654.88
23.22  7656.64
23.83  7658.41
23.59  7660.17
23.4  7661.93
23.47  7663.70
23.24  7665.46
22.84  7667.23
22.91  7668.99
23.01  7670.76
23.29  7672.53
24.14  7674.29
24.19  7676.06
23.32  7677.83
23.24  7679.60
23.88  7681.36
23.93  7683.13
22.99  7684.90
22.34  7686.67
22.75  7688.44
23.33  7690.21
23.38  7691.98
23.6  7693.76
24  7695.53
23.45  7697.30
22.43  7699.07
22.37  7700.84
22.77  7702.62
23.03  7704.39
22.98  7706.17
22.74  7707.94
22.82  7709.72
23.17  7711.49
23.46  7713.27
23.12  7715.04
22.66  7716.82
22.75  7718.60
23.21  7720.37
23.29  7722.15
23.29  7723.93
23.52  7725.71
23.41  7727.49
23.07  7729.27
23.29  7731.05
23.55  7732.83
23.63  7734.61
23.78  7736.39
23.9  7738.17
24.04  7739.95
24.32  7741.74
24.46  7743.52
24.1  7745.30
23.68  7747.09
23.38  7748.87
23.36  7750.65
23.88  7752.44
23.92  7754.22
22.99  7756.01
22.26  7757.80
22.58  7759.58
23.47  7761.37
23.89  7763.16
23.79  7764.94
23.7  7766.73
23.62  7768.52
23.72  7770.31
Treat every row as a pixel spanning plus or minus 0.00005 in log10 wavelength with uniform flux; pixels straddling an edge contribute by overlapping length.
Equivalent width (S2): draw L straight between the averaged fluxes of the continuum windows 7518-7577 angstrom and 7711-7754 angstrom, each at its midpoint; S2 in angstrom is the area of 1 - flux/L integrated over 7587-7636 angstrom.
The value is 6.3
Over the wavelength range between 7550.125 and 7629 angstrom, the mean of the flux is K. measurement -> 26.5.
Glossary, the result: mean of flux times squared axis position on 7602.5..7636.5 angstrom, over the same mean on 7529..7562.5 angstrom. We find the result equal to 0.7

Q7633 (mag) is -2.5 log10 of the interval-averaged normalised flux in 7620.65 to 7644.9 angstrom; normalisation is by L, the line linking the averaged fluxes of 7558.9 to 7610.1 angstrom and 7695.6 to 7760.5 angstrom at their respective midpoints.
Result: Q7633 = 0.081 mag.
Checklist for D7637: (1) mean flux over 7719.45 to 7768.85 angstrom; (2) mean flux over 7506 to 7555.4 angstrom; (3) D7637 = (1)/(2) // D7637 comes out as 0.8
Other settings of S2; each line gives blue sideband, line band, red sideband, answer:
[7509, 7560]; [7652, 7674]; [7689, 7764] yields 2.2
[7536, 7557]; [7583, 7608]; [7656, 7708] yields 5.6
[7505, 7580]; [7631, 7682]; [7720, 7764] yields 5.2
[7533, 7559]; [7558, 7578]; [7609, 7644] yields 2.8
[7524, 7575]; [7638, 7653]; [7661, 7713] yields 1.5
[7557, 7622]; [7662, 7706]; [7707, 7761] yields 2.0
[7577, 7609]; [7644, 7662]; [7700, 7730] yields 0.5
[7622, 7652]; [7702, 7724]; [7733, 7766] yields 0.4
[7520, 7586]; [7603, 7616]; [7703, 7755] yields 0.4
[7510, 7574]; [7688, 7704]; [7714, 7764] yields 1.1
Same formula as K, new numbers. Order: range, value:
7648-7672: 23.2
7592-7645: 24.3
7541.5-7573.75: 32.8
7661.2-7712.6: 23.2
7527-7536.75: 25.6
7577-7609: 24.4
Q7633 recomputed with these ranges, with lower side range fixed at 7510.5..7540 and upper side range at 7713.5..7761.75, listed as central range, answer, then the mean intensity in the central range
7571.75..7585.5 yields 0.08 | 23.5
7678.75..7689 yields 0.04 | 23.2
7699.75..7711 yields 0.05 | 22.8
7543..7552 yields -0.25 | 32.4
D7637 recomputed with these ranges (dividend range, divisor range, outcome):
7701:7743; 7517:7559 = 0.74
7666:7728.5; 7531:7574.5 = 0.71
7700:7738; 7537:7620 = 0.81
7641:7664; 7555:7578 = 0.77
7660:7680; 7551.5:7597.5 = 0.85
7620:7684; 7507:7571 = 0.78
